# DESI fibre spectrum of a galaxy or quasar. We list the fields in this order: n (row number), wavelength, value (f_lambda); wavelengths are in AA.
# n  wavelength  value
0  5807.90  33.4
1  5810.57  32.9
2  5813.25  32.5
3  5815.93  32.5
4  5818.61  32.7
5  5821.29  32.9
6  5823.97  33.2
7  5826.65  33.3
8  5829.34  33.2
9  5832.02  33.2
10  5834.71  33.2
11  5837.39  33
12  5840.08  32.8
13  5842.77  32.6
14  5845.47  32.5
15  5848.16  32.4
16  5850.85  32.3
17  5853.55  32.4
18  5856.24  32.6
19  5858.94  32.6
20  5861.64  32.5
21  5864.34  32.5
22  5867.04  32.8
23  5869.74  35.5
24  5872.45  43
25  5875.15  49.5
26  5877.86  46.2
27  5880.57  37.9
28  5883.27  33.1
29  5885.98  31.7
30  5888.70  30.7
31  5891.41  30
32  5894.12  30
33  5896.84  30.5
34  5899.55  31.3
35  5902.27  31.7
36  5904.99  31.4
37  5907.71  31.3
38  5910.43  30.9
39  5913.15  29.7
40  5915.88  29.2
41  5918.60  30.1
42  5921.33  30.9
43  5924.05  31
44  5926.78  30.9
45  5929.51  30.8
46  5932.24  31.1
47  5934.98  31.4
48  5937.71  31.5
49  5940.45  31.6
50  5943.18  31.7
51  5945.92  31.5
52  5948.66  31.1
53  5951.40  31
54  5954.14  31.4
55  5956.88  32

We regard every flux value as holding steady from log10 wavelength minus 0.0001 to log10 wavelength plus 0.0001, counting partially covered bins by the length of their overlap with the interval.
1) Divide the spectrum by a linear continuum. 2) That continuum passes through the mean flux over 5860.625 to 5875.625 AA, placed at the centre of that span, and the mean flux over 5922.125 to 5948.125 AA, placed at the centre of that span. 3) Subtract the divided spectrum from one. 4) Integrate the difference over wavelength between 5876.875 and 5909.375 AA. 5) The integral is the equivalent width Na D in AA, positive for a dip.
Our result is 2.0 AA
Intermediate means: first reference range 37.1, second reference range 31.3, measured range 32.8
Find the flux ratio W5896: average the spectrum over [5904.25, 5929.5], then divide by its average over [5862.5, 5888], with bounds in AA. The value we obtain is 0.81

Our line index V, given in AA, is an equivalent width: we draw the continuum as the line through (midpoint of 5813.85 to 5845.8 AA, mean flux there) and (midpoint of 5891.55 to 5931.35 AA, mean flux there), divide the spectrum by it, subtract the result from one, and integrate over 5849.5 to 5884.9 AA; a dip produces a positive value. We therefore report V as -5.0 AA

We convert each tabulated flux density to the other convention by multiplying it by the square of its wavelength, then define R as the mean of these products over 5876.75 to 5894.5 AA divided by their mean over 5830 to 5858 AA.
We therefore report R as 1.1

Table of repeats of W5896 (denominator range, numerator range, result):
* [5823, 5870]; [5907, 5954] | 0.94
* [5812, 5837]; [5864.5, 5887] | 1.17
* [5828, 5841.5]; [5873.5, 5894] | 1.11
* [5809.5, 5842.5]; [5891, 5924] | 0.93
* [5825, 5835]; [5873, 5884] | 1.27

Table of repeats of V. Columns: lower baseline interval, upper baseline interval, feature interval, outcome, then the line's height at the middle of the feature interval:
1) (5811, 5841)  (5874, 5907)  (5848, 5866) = 0.6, 33.6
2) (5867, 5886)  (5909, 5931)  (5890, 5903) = 1.7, 35.4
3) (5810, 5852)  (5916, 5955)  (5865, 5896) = -4.1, 32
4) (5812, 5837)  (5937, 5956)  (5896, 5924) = 1.0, 31.9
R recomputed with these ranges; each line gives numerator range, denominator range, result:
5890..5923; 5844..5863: 0.96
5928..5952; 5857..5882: 0.85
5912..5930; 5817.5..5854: 0.95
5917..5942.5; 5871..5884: 0.75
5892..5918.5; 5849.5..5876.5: 0.87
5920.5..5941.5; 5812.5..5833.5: 0.98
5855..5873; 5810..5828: 1.06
